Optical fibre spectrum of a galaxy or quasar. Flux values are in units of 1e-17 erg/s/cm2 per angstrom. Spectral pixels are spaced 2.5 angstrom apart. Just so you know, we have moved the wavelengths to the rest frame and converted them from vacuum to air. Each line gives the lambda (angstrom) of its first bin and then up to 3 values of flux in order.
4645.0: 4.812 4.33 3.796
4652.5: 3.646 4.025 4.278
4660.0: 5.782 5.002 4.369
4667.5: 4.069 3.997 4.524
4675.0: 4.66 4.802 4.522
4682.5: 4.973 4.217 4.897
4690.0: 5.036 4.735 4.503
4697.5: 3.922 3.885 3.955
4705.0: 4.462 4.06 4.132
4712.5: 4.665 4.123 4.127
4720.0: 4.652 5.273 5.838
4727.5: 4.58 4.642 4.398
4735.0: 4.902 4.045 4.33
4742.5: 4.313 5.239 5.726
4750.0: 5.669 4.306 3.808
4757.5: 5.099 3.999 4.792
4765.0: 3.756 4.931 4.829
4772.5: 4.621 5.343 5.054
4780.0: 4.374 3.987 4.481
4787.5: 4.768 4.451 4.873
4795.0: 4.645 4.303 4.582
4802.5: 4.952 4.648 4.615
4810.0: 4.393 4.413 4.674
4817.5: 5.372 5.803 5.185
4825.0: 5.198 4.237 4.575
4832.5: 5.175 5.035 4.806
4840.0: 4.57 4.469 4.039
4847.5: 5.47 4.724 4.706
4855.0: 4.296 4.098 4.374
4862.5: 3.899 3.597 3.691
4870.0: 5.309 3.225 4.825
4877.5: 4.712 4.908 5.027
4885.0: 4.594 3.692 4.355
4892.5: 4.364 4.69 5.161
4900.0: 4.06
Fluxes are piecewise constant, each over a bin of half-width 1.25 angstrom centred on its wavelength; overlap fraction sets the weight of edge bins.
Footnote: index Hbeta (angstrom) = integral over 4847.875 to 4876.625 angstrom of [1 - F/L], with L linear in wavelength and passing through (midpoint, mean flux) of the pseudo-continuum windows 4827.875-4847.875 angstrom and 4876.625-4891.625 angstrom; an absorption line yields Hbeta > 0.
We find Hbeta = 2.1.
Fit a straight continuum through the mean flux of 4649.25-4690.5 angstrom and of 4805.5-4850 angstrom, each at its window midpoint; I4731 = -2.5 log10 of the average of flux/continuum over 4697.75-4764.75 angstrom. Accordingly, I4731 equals 0.02 mag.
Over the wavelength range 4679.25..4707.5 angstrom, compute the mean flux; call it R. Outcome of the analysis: 4.45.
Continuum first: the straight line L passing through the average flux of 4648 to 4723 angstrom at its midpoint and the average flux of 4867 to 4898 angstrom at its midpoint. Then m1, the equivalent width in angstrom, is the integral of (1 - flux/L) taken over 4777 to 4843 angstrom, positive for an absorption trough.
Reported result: -3.7 angstrom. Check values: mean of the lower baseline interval 4.43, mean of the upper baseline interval 4.51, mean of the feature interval 4.73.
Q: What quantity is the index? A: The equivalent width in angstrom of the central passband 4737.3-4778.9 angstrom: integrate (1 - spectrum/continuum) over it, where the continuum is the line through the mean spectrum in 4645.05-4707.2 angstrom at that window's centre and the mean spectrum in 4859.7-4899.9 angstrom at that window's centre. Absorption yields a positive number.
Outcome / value -2.8 angstrom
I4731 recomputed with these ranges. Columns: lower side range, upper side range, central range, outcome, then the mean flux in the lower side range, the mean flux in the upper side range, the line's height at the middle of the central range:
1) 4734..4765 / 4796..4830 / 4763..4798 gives 0.024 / 4.65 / 4.79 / 4.72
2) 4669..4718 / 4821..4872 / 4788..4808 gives -0.030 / 4.42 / 4.56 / 4.51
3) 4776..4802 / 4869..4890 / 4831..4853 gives -0.056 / 4.57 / 4.52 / 4.54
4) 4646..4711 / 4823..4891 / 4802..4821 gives -0.083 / 4.41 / 4.51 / 4.49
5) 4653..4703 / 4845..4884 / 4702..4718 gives 0.064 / 4.5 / 4.44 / 4.49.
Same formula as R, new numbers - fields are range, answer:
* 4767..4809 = 4.67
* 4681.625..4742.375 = 4.51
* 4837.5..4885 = 4.45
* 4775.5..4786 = 4.54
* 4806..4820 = 4.79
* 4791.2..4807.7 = 4.66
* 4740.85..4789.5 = 4.68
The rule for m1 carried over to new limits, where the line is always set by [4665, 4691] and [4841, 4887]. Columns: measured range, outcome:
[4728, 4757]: -1.1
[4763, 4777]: -0.7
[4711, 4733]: -0.9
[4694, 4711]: 1.5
